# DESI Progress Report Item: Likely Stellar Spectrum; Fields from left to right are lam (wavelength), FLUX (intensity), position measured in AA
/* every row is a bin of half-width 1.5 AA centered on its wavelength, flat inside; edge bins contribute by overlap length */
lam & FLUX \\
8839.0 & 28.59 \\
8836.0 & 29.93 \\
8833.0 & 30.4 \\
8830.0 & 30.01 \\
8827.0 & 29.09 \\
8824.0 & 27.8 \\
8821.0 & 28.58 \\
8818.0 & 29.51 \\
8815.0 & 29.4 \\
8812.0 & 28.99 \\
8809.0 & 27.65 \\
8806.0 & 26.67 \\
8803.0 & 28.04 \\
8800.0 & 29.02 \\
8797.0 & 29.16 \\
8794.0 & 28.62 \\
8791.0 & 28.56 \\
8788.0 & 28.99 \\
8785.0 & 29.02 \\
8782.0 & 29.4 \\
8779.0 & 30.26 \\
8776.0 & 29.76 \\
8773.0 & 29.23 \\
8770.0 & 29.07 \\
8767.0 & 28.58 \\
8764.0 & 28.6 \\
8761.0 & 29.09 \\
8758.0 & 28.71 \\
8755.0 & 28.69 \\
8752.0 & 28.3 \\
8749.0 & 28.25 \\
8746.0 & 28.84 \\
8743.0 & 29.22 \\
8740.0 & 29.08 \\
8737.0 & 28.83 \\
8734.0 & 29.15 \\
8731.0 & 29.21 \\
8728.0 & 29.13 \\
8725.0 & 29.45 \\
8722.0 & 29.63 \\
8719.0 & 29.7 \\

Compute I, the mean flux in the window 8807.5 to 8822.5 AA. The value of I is 28.8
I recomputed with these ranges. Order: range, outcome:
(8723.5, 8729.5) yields 29.3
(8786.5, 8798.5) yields 28.8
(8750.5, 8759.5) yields 28.6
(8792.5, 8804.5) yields 28.7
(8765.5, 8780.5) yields 29.4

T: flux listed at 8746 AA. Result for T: 28.84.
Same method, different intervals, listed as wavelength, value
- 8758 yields 28.71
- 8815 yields 29.4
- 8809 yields 27.65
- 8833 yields 30.4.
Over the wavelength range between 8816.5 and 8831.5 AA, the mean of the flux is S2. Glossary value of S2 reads 29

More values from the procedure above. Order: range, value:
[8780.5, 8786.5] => 29.2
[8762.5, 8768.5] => 28.6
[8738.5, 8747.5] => 29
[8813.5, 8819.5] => 29.5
